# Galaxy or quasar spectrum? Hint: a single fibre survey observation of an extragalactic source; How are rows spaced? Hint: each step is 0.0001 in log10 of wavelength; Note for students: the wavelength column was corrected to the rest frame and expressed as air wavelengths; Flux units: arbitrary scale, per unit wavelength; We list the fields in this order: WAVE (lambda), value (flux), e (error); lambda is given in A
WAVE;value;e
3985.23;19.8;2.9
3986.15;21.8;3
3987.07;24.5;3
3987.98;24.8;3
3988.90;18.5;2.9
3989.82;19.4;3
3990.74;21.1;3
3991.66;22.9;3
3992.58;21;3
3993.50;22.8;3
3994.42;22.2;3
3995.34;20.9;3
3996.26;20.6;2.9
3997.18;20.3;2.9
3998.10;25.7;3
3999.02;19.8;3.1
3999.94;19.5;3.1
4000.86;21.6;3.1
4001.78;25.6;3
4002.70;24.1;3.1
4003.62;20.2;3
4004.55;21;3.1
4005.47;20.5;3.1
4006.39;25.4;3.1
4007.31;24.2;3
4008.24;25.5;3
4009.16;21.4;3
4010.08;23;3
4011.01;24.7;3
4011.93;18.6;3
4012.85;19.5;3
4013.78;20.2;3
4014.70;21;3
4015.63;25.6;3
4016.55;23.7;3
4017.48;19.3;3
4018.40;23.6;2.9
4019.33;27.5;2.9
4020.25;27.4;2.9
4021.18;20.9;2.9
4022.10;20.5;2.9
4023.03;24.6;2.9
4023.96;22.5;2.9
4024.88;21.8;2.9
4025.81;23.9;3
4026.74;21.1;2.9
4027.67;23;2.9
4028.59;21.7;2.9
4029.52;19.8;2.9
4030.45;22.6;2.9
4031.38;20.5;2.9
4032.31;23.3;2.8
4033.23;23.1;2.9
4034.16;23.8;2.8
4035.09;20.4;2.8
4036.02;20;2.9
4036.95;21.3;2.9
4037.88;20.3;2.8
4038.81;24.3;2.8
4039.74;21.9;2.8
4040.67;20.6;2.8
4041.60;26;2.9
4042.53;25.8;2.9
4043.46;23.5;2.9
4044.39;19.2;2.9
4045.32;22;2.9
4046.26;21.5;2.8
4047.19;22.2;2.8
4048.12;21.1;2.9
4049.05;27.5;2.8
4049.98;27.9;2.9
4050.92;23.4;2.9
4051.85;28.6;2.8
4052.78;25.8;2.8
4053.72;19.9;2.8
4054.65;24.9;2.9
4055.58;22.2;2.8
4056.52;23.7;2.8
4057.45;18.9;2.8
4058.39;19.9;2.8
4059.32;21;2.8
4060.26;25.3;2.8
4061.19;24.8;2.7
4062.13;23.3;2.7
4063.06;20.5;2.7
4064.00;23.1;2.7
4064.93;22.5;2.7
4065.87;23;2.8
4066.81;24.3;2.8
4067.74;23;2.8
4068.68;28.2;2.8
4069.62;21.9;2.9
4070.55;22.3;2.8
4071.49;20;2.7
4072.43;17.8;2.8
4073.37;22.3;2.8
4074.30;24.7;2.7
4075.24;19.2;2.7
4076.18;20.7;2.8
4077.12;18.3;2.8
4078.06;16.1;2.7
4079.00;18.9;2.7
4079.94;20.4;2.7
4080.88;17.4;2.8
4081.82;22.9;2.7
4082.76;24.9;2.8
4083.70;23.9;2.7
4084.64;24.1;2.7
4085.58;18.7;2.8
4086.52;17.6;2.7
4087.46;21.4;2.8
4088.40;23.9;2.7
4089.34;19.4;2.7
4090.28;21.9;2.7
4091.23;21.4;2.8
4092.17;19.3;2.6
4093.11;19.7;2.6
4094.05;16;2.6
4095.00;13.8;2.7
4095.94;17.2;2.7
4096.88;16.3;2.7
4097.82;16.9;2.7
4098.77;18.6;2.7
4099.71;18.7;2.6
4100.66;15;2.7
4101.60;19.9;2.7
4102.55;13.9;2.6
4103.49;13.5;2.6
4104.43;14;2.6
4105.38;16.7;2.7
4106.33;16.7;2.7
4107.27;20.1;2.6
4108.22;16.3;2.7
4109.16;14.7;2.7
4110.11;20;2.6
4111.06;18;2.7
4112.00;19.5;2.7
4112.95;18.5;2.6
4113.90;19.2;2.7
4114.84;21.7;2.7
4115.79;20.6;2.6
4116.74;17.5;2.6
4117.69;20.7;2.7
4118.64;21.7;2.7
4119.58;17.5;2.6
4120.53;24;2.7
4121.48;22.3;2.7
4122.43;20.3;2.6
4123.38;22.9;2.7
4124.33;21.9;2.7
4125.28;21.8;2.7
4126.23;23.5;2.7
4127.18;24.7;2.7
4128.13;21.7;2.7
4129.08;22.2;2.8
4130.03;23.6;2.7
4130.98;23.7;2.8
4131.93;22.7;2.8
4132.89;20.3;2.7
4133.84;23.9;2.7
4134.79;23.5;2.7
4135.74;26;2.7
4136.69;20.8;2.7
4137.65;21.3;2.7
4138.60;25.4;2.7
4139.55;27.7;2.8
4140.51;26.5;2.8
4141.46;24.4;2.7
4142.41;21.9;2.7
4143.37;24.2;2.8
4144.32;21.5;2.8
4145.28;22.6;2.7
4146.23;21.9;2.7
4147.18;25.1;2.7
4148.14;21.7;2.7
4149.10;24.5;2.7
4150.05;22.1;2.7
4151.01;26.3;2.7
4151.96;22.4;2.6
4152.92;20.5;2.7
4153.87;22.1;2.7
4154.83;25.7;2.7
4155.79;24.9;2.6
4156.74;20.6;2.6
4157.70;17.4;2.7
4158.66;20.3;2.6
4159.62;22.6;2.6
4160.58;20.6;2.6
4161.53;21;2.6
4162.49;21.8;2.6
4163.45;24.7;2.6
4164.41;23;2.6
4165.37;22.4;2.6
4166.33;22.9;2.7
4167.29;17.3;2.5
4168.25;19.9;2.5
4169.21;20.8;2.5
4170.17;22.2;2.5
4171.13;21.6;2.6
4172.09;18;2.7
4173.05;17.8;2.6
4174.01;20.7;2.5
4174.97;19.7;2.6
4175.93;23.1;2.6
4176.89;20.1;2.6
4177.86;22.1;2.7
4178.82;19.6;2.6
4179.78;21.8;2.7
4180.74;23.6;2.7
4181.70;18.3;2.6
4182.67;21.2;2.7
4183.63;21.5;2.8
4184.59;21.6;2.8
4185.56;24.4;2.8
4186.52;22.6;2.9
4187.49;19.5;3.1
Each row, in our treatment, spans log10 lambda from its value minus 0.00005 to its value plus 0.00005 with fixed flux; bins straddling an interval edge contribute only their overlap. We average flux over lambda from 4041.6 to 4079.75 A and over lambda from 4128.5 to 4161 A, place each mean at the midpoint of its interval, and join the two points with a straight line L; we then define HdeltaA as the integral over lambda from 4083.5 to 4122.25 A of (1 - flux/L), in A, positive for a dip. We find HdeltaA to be 6.7 A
